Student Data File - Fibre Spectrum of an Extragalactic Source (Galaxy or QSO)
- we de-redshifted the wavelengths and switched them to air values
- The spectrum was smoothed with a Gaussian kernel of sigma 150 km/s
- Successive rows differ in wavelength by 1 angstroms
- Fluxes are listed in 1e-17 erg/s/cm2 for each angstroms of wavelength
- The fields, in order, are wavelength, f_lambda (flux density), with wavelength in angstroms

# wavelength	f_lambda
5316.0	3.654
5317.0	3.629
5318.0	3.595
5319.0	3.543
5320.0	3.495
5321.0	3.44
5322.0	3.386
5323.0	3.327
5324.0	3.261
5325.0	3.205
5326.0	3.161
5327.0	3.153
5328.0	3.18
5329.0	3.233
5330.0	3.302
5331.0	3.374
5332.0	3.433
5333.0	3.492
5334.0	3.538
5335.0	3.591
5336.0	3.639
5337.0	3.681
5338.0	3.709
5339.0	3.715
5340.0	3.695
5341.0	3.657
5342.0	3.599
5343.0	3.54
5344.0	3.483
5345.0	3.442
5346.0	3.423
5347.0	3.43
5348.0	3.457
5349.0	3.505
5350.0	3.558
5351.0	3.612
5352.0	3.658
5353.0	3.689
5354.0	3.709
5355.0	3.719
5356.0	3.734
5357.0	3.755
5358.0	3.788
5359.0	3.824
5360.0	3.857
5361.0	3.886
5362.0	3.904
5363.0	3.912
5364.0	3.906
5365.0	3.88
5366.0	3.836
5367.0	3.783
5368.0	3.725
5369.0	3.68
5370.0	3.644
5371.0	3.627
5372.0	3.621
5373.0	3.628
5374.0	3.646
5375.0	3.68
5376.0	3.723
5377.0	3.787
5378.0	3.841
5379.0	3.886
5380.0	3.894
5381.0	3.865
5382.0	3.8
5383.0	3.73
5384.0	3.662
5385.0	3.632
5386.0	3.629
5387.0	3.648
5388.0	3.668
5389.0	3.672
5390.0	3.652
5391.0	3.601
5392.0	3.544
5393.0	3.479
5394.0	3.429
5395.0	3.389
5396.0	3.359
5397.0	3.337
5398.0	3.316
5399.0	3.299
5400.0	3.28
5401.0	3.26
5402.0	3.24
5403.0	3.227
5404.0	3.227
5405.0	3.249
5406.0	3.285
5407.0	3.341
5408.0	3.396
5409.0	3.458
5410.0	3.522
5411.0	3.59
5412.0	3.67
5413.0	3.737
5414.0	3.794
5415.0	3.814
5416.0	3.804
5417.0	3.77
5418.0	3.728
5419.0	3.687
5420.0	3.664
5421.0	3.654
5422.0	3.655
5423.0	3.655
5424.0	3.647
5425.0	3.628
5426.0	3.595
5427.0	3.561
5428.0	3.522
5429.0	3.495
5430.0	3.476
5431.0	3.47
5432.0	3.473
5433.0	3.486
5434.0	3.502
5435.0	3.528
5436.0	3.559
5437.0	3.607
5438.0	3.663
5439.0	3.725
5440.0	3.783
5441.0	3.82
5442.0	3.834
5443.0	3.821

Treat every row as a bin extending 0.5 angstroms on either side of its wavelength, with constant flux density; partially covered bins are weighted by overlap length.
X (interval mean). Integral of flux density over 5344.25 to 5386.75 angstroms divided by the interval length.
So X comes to 3.71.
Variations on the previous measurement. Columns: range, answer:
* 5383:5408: 3.44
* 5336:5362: 3.65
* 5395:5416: 3.43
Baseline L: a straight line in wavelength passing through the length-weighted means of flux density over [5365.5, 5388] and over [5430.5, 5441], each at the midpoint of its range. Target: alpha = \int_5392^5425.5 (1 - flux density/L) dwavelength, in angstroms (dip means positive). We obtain 1.4 angstroms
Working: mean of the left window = 3.72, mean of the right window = 3.59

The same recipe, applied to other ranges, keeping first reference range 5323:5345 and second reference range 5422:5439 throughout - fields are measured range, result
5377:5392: -0.9 angstroms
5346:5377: -2.0 angstroms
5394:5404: 0.6 angstroms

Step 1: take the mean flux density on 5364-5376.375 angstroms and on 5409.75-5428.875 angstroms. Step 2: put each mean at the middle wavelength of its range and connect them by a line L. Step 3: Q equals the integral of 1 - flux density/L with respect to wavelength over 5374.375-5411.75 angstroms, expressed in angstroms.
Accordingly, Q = 1.6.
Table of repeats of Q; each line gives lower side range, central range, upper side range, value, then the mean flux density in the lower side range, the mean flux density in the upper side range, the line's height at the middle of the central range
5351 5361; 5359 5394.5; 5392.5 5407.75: -1.8 angstroms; 3.75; 3.32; 3.54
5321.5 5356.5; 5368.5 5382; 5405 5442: -0.7 angstroms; 3.49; 3.6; 3.54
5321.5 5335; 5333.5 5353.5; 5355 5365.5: -0.1 angstroms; 3.32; 3.84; 3.57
